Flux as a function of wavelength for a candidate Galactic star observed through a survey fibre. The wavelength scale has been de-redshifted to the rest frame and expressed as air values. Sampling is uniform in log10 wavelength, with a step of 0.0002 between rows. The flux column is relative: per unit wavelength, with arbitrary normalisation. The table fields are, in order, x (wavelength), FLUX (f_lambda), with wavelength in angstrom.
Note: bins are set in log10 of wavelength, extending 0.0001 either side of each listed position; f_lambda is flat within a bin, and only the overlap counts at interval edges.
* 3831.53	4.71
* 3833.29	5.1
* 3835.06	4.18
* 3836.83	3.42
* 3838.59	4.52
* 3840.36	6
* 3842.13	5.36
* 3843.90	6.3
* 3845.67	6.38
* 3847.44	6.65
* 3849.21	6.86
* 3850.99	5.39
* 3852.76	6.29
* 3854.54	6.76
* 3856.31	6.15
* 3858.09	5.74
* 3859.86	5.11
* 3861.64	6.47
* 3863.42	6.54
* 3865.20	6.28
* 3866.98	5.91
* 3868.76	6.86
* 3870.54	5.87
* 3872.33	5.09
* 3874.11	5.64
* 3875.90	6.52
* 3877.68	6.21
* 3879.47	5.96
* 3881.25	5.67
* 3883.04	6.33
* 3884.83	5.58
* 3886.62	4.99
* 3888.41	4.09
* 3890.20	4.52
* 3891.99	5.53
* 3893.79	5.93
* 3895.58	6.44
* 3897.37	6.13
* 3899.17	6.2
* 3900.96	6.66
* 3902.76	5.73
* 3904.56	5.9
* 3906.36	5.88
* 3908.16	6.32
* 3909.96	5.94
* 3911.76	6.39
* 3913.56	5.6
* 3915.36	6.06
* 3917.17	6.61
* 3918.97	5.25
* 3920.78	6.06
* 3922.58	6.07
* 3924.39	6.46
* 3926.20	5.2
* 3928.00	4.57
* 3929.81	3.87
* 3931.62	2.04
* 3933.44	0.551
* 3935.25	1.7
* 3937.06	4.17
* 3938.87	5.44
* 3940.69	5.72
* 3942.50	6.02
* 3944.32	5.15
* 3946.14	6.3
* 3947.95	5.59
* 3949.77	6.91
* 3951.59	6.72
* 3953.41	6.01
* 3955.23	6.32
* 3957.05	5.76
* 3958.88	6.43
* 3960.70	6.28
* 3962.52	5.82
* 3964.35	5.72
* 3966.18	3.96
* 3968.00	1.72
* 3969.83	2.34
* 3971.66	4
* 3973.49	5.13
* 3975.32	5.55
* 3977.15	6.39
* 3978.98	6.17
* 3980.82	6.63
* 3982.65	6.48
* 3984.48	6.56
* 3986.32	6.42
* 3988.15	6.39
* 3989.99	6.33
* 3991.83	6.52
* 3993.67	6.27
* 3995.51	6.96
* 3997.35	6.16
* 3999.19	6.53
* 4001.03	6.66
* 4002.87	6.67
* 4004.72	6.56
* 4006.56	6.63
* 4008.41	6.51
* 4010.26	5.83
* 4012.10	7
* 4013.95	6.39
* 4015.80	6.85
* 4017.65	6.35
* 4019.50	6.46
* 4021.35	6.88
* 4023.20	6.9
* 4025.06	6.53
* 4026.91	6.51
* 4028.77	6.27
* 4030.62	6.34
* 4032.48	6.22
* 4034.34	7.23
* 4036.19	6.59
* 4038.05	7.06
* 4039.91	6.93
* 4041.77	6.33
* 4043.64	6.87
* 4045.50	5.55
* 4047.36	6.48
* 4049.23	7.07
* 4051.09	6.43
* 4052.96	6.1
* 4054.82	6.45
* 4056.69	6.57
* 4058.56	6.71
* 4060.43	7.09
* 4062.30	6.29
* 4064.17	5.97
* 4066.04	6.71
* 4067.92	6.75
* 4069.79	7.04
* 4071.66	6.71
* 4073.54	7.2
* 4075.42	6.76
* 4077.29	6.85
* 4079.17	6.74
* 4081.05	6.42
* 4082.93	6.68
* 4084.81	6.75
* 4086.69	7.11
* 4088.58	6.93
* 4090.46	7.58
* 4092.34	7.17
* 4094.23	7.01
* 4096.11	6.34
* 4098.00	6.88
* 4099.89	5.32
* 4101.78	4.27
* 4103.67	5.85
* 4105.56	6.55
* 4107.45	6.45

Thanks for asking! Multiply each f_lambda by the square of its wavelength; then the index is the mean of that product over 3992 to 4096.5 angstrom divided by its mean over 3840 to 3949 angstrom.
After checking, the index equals 1.3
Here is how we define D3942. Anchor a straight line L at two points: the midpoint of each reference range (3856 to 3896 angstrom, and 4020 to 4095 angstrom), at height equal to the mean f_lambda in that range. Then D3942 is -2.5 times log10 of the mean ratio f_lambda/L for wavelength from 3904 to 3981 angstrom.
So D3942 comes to 0.164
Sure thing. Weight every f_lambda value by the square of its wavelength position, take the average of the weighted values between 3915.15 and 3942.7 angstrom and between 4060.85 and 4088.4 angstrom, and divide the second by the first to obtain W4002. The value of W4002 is 1.55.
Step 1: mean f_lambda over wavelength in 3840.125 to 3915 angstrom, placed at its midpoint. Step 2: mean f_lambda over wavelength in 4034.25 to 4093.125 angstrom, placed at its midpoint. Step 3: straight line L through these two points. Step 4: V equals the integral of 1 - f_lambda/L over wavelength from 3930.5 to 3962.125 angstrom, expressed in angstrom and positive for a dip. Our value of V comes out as 5.7 angstrom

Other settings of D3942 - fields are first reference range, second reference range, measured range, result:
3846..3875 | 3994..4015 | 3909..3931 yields 0.119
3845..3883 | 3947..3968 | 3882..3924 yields 0.024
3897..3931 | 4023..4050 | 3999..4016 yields -0.026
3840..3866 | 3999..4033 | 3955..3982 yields 0.230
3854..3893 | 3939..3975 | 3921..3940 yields 0.321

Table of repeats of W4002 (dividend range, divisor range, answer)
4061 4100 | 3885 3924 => 1.27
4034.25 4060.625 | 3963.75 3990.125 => 1.29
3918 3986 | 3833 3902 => 0.93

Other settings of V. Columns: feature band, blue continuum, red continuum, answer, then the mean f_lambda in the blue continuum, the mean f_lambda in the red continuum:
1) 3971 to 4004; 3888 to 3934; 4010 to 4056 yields -0.5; 5.43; 6.56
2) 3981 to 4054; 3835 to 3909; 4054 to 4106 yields -1.9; 5.84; 6.6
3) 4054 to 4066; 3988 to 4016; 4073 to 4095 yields 0.5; 6.51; 6.93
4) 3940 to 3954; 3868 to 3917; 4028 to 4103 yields 0.1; 5.86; 6.59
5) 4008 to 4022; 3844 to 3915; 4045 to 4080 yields -0.2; 5.97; 6.62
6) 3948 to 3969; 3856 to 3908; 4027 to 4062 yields 2.0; 5.86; 6.57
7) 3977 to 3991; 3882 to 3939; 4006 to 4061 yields -0.9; 5.25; 6.57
